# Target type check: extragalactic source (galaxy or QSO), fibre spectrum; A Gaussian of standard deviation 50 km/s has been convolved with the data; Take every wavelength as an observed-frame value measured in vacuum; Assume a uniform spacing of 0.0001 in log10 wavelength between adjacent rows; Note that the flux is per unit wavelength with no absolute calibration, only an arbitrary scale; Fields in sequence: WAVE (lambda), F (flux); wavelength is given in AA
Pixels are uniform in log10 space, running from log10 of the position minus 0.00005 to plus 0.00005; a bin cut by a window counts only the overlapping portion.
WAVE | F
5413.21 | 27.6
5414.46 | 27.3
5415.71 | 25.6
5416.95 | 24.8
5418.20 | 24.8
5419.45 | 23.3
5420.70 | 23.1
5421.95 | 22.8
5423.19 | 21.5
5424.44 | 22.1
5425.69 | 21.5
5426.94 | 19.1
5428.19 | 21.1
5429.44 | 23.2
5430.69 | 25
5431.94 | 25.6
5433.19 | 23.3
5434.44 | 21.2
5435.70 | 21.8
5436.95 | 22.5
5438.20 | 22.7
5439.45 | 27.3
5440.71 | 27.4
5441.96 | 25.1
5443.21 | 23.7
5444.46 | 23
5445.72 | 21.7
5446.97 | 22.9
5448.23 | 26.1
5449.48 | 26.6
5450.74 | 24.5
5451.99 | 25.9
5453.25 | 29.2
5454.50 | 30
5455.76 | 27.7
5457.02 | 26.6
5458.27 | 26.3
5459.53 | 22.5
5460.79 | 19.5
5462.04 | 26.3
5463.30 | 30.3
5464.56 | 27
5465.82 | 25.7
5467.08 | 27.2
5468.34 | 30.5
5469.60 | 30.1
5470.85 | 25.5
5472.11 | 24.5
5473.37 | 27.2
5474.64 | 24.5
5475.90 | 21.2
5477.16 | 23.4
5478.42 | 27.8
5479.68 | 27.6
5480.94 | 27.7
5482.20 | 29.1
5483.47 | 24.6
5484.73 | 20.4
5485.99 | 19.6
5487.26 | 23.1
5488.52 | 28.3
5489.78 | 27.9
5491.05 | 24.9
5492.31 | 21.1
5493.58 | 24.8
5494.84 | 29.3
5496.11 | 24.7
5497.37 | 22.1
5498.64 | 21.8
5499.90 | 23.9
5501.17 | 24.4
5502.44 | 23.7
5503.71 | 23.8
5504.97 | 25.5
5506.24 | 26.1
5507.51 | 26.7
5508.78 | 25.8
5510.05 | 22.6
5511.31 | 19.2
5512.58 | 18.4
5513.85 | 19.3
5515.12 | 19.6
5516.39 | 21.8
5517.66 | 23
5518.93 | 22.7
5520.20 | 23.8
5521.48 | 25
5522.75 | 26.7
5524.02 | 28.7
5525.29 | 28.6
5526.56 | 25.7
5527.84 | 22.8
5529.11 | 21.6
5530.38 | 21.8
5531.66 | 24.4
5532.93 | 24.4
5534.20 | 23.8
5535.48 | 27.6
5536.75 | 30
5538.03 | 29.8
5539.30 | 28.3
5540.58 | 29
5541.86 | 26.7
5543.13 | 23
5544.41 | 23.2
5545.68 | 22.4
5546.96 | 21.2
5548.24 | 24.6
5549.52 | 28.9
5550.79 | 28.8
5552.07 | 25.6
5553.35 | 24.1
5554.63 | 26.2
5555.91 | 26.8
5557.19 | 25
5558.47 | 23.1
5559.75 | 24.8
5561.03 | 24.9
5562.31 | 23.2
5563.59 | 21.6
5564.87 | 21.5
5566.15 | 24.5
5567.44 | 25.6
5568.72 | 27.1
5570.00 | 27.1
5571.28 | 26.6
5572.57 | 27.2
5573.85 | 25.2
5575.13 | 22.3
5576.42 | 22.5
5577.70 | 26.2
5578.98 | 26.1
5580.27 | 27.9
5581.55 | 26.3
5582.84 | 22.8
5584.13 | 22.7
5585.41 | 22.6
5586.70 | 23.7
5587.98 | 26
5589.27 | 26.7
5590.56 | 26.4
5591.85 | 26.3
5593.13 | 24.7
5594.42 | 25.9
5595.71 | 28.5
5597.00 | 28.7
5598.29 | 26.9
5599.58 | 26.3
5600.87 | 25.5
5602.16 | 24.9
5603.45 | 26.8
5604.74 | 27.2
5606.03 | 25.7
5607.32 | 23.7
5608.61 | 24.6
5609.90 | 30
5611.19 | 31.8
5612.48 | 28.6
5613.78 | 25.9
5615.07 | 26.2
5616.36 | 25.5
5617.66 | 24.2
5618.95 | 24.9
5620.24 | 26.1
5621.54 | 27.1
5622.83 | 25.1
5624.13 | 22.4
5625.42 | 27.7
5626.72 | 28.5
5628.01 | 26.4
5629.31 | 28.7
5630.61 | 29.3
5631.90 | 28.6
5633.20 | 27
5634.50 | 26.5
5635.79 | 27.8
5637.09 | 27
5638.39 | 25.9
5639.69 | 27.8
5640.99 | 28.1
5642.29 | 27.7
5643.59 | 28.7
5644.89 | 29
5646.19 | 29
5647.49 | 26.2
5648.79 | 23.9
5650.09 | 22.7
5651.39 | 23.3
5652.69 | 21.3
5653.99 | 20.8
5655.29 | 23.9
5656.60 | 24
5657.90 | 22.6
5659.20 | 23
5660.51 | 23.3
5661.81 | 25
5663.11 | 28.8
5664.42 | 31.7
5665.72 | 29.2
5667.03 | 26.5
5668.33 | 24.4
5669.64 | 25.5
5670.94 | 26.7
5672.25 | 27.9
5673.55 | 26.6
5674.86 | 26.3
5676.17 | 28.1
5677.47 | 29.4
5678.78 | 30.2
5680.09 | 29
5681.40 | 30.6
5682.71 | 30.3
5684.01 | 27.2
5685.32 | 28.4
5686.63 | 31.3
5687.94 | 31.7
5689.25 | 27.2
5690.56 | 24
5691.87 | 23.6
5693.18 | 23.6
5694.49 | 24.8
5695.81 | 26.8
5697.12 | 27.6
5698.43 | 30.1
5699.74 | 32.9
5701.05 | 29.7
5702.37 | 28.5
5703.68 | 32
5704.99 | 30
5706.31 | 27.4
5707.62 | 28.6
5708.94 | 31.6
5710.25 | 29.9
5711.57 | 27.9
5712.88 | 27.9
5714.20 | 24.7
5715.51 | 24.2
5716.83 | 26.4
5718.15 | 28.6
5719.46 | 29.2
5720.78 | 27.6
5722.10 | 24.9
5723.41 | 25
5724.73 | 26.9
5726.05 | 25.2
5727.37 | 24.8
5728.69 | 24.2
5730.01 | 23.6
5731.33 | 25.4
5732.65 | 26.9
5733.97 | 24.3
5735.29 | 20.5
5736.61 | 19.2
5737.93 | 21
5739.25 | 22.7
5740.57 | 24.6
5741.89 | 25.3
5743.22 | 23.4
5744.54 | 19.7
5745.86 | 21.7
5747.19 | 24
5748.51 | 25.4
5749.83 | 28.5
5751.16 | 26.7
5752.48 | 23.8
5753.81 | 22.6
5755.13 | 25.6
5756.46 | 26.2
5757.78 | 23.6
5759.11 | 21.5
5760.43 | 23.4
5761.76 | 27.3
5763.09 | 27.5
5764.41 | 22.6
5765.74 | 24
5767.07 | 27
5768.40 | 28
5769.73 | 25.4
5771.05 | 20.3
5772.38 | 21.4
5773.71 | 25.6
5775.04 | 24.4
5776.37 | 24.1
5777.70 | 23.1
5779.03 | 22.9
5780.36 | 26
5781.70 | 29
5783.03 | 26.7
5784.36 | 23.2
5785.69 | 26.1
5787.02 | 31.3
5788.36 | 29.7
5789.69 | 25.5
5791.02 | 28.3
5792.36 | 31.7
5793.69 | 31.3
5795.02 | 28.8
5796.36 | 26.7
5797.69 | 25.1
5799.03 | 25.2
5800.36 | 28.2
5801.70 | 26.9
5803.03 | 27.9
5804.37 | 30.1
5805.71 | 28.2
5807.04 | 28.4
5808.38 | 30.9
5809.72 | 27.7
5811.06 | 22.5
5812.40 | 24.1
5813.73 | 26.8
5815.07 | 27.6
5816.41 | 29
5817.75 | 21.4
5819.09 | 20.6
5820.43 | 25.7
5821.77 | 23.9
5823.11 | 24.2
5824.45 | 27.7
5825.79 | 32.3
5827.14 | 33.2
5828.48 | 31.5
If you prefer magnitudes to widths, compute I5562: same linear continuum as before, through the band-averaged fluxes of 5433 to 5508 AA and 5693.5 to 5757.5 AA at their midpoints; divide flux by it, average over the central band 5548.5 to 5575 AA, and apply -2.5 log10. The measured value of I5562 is 0.01 mag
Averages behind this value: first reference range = 25.2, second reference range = 26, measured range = 25.3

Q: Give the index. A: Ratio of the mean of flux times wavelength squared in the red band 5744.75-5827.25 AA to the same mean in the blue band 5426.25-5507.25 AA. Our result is 1.2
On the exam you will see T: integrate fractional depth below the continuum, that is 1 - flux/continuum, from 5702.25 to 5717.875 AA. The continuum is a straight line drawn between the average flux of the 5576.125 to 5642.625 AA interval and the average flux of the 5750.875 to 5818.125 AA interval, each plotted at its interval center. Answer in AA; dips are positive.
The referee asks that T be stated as -1.2 AA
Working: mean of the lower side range 26.4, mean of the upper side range 26.1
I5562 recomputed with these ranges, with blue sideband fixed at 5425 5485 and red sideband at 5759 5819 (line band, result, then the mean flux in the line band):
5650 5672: 0.036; 25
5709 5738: 0.019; 25.6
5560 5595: 0.025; 24.9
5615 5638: -0.038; 26.6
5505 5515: 0.122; 22.6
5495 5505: 0.060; 23.9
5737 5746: 0.157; 22.6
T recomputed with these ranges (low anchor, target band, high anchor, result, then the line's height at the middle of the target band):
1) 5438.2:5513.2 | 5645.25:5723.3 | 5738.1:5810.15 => -4.53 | 25.6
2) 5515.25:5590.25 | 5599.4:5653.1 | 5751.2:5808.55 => -2.41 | 25.4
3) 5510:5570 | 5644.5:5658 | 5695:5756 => 0.64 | 25.4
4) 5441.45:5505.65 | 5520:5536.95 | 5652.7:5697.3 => 0.27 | 25.7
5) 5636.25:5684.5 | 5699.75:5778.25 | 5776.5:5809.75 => 4.89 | 27.1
